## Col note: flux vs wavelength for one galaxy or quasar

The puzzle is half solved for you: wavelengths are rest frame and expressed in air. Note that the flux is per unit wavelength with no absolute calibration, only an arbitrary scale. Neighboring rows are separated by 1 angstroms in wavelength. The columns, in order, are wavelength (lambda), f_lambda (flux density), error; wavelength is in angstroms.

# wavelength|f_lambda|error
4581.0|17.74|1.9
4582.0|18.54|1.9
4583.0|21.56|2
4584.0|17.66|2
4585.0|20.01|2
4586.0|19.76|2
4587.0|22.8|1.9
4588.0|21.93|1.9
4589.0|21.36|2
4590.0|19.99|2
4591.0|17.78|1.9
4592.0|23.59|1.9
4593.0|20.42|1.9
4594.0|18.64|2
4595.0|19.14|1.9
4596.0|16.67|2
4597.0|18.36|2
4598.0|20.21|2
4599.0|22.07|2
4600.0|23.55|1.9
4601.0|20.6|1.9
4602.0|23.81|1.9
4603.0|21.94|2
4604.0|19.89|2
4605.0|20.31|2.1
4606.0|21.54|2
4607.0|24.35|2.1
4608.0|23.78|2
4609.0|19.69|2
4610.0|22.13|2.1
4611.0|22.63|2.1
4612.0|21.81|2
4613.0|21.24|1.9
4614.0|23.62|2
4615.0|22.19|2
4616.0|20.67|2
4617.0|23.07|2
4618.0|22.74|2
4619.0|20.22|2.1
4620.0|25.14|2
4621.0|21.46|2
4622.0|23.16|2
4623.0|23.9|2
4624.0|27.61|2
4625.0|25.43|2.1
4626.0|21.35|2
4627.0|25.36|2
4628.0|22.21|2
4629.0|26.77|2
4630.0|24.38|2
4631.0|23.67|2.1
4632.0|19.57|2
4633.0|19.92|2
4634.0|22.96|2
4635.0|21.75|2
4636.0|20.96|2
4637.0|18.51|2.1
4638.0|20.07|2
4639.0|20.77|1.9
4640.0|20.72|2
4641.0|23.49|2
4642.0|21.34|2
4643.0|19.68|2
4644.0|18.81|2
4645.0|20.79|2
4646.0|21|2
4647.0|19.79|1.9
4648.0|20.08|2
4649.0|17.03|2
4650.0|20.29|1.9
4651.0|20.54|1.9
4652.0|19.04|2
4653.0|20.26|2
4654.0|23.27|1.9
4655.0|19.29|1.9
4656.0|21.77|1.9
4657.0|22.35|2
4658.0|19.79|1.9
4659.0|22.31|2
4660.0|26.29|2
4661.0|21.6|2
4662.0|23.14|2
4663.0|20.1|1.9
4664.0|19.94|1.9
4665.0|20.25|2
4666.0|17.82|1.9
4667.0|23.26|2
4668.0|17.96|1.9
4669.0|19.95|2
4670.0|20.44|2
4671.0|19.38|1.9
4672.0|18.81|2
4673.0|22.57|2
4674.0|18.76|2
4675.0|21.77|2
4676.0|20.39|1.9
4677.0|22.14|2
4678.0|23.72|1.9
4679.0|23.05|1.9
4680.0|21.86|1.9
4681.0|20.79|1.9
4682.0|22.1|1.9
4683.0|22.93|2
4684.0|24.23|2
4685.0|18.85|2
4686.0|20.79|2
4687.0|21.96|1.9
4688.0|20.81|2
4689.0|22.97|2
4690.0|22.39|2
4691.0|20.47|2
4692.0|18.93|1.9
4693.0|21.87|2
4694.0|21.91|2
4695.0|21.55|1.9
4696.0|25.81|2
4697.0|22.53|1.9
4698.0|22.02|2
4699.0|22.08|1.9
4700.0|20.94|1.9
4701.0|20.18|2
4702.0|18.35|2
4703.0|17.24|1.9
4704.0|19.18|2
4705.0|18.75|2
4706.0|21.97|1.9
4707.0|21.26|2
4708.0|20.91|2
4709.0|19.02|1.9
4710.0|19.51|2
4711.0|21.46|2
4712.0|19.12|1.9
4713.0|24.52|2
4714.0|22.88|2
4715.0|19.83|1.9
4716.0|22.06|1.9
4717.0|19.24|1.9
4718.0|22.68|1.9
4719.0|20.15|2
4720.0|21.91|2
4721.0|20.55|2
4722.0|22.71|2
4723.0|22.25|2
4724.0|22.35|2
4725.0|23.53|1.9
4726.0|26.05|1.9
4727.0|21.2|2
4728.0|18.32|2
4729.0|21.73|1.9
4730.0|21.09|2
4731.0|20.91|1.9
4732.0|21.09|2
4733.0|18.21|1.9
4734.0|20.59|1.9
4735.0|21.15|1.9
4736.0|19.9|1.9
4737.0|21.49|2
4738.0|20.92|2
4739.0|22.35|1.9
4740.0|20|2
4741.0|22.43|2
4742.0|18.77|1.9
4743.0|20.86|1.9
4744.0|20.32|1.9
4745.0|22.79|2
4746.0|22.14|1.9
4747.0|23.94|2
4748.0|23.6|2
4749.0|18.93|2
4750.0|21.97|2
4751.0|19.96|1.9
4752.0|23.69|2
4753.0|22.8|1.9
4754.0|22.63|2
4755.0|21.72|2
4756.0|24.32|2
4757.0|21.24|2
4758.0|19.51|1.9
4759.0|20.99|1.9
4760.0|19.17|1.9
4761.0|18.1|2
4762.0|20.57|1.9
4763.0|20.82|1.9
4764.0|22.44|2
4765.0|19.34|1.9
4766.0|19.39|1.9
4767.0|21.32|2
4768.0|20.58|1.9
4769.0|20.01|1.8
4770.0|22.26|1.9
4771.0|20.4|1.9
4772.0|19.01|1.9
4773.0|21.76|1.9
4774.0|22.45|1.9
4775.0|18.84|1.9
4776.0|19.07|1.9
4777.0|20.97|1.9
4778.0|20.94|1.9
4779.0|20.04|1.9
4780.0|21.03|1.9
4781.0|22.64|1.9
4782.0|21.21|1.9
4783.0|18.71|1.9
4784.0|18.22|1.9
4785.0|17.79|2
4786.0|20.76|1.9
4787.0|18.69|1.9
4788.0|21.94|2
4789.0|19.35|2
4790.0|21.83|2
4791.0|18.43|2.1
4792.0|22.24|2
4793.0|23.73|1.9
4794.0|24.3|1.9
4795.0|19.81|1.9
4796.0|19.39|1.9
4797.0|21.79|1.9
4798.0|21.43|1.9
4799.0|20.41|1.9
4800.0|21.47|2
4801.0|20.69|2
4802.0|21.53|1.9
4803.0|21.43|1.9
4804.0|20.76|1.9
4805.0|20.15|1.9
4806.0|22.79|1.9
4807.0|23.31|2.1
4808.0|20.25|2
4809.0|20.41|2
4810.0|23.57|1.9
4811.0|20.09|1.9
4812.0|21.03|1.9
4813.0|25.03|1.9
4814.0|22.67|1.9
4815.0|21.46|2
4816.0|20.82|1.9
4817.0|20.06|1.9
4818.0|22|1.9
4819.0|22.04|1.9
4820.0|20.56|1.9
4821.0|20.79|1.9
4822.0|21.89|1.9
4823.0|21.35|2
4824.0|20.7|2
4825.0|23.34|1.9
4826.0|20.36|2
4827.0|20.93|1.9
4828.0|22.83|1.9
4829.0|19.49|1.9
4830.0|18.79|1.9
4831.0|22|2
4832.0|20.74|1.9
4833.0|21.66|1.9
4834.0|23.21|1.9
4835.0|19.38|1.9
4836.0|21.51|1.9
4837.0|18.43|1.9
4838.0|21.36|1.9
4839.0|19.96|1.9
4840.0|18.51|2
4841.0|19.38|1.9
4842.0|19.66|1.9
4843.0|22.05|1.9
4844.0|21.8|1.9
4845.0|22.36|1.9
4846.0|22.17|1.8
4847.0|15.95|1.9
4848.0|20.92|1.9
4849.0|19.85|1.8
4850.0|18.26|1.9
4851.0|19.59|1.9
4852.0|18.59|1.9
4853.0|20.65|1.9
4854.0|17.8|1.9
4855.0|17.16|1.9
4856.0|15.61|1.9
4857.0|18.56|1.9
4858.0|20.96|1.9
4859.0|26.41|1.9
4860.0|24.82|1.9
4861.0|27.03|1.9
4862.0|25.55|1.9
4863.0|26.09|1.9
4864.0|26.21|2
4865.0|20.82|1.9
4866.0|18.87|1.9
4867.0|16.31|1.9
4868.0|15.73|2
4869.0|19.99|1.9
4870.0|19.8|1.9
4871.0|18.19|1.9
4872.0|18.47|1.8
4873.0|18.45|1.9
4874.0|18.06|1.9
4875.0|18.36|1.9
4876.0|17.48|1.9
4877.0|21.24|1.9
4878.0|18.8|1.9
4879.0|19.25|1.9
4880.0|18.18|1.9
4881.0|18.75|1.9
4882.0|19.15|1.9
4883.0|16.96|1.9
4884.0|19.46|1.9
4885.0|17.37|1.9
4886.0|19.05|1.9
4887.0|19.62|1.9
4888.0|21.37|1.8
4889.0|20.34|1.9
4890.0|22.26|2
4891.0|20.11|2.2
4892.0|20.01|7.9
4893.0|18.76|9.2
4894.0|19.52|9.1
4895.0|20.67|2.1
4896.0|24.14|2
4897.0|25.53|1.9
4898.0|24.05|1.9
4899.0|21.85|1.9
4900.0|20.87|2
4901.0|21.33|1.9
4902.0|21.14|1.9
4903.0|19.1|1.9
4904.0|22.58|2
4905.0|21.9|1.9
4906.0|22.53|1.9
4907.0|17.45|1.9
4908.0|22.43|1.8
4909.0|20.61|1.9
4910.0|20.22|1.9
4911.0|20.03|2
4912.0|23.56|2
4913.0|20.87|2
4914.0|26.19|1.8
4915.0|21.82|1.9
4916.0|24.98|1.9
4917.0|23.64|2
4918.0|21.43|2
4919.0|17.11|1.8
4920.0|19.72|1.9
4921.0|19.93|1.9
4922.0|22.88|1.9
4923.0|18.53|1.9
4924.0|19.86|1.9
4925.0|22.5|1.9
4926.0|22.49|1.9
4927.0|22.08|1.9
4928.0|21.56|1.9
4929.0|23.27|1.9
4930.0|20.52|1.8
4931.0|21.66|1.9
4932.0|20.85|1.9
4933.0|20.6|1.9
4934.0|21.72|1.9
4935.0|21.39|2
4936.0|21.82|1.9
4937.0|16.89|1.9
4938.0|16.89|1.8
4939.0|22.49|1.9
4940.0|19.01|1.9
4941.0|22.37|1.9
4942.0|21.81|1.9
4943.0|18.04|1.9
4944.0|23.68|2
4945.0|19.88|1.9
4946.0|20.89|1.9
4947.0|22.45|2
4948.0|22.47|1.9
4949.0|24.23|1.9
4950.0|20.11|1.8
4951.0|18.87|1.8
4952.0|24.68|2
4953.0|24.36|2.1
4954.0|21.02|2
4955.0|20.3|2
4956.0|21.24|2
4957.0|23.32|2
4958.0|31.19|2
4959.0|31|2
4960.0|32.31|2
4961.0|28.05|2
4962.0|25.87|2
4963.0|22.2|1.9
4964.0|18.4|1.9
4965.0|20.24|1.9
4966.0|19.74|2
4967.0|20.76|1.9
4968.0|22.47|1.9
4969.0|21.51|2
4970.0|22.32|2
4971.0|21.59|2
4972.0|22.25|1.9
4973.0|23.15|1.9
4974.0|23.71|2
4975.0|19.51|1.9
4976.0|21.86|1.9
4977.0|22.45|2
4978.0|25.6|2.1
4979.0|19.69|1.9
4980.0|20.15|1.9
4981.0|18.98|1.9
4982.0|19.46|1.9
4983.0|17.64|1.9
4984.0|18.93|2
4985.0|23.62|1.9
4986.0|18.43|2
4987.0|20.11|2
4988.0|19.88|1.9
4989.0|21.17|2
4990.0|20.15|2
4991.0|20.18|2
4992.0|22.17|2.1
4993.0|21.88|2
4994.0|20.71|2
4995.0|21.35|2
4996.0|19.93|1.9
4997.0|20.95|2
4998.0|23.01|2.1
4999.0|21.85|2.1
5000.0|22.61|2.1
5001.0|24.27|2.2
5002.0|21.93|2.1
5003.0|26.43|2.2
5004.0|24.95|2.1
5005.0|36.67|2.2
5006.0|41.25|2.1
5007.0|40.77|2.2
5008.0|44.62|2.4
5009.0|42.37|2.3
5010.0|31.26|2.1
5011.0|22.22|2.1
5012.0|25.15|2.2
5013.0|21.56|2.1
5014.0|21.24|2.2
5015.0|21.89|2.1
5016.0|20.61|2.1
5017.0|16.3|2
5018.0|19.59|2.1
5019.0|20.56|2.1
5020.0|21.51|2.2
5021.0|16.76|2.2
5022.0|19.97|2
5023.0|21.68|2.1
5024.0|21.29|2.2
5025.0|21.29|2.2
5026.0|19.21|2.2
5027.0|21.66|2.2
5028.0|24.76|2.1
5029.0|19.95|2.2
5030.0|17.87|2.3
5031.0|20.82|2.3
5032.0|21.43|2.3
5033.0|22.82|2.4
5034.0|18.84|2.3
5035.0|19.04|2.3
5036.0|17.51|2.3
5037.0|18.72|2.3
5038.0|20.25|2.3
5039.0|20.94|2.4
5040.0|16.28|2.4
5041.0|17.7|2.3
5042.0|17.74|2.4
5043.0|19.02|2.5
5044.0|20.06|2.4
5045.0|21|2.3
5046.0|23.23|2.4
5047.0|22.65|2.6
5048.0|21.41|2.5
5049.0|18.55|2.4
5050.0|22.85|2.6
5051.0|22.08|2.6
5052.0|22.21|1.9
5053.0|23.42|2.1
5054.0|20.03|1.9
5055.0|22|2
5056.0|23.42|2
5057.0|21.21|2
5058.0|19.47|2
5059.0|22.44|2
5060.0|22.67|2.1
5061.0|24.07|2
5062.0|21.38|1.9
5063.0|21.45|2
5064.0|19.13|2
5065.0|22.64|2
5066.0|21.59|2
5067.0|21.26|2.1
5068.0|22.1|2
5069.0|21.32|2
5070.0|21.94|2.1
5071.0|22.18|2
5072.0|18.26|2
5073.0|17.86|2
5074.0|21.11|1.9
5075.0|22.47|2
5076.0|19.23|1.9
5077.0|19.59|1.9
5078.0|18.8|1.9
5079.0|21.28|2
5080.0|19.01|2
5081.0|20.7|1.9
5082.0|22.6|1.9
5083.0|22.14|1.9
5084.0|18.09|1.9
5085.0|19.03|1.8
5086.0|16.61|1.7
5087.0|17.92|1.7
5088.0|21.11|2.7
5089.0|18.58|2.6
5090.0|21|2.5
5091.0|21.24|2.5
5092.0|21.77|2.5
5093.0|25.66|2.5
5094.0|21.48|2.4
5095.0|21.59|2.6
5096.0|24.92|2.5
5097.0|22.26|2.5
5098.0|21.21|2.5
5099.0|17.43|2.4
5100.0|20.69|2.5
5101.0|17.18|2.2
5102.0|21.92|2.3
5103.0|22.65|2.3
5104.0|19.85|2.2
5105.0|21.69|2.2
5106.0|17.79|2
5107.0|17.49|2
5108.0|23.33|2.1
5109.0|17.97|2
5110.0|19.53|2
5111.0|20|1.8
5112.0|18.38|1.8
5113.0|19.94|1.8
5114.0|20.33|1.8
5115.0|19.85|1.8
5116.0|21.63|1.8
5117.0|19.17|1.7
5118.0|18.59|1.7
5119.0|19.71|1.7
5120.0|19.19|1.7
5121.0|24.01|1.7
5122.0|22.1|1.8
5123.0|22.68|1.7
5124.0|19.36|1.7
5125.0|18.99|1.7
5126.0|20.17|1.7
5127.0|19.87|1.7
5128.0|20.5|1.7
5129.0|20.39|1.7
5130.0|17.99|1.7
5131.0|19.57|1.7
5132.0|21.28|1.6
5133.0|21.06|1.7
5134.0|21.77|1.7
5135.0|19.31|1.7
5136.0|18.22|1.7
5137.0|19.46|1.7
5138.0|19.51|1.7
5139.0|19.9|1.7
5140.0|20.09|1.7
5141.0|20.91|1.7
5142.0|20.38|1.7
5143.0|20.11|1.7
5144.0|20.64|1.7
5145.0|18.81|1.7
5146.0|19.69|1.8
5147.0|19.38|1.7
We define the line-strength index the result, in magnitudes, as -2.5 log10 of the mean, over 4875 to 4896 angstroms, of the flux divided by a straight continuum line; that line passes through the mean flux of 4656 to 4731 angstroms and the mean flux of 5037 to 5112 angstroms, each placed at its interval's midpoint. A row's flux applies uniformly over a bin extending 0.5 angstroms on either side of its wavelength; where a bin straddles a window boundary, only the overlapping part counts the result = 0.08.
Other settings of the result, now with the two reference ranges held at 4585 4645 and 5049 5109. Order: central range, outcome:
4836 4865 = 0.02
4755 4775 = 0.04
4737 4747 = 0.01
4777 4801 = 0.04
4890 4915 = -0.01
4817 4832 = 0.01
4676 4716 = 0.01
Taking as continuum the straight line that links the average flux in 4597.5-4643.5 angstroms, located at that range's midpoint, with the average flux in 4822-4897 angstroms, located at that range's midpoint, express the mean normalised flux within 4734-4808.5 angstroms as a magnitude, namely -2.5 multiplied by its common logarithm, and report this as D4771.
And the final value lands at 0.00 mag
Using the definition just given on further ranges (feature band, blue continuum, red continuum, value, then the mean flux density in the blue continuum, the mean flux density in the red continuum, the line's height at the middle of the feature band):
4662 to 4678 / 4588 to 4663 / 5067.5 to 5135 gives 0.052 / 21.6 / 20.4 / 21.4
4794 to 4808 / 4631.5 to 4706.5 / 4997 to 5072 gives 0.016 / 20.9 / 22.6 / 21.5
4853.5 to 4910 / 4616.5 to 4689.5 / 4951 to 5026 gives 0.118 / 21.5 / 23.3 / 22.7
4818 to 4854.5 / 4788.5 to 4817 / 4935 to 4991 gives 0.049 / 21.4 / 21.8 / 21.5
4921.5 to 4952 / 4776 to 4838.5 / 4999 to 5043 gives 0.064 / 21.1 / 23.3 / 22.4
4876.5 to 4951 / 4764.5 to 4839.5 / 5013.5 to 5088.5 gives -0.008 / 20.9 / 20.5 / 20.8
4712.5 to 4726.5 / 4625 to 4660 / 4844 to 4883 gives -0.068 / 21.3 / 20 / 20.9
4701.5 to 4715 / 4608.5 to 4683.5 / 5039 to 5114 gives 0.058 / 21.5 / 20.7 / 21.4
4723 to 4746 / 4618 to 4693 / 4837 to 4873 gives -0.010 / 21.5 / 20.4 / 21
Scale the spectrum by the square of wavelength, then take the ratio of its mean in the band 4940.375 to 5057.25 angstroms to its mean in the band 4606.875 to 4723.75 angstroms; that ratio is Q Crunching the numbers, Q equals 1.20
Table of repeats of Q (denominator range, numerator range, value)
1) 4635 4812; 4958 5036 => 1.23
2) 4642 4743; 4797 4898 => 1.05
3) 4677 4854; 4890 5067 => 1.14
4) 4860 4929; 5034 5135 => 1.06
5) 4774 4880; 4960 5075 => 1.16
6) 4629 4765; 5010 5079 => 1.14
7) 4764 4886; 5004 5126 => 1.16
